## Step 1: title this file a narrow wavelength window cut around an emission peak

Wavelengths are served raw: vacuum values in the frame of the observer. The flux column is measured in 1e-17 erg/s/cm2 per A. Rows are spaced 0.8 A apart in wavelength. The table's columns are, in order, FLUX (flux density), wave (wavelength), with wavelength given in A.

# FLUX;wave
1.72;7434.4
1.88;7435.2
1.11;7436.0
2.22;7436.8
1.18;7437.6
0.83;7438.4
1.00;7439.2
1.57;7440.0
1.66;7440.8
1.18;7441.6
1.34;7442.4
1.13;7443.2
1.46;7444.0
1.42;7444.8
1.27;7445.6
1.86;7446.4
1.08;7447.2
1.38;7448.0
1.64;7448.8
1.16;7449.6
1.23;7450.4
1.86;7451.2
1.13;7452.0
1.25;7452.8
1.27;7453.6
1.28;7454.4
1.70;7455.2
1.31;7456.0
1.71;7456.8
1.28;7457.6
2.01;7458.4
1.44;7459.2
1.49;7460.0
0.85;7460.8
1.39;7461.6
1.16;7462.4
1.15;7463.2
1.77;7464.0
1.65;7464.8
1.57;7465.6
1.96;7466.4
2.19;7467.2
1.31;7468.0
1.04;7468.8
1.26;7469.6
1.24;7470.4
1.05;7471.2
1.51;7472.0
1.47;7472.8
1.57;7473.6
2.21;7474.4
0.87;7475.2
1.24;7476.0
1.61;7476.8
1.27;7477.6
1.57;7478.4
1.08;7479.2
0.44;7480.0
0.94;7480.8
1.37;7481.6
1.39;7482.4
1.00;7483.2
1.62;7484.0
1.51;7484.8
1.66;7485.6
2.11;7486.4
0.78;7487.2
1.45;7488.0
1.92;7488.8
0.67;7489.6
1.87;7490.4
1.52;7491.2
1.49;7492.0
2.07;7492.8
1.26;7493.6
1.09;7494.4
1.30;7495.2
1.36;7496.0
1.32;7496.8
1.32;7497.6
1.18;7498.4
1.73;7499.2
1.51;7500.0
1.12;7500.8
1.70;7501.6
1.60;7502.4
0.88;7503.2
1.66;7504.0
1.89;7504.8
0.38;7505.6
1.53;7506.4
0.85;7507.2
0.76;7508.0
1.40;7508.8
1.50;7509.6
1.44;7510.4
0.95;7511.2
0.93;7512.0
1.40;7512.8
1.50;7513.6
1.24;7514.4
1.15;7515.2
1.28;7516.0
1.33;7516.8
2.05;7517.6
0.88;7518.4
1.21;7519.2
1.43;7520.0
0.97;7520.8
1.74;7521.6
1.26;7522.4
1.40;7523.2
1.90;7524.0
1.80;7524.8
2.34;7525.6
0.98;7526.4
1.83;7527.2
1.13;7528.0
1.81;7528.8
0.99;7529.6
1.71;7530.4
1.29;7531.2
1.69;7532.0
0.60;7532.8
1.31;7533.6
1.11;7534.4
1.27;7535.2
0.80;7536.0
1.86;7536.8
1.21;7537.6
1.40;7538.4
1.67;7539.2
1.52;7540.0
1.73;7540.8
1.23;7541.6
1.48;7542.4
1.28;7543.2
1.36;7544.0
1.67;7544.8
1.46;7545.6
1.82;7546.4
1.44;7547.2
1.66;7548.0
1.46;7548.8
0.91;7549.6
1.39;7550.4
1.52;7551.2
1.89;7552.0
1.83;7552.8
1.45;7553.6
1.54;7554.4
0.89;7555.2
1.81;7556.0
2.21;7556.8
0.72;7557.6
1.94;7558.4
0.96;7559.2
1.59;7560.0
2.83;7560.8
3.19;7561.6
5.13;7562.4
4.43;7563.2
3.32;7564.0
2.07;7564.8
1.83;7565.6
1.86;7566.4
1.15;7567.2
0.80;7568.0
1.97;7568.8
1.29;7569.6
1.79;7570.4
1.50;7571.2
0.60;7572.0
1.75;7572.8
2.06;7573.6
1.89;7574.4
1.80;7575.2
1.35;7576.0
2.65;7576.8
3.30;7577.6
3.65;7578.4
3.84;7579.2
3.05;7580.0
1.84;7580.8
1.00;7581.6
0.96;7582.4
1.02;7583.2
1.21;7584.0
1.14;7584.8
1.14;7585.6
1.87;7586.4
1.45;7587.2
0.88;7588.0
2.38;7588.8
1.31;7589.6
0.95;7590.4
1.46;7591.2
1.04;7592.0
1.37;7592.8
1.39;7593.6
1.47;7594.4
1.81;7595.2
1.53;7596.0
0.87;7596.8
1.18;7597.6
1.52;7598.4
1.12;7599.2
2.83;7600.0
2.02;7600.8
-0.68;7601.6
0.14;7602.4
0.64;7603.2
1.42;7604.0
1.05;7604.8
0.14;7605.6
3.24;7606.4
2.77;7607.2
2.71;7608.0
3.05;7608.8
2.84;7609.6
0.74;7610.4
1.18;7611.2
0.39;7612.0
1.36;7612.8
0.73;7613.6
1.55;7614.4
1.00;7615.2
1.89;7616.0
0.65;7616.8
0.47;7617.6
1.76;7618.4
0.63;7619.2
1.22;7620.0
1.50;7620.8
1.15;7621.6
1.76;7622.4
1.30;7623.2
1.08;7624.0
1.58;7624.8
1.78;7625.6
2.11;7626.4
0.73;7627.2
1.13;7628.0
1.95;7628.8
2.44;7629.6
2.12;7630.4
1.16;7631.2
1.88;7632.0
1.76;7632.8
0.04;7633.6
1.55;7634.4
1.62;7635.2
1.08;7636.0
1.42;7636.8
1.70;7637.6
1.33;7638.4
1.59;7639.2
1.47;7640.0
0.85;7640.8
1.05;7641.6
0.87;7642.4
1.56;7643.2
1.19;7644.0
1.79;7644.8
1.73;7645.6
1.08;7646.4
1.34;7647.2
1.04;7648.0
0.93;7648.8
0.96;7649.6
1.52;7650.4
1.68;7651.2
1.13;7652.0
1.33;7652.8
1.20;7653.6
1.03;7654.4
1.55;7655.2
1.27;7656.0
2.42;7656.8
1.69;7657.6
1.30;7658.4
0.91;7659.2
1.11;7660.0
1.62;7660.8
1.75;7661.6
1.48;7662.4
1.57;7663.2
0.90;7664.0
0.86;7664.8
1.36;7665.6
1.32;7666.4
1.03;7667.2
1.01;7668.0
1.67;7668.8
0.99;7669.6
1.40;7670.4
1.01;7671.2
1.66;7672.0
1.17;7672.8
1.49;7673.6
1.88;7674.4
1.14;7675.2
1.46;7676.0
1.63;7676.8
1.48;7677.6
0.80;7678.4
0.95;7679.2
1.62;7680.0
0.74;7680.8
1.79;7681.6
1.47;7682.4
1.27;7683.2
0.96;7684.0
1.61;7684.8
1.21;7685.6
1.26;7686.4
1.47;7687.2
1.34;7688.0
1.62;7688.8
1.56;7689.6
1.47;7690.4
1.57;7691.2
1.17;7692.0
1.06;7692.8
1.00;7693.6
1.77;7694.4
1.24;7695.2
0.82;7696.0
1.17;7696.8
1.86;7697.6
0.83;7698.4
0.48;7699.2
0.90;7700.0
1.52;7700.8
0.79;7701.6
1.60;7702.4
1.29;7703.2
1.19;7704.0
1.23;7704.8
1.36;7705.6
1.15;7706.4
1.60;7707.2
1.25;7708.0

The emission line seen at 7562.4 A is [S II]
